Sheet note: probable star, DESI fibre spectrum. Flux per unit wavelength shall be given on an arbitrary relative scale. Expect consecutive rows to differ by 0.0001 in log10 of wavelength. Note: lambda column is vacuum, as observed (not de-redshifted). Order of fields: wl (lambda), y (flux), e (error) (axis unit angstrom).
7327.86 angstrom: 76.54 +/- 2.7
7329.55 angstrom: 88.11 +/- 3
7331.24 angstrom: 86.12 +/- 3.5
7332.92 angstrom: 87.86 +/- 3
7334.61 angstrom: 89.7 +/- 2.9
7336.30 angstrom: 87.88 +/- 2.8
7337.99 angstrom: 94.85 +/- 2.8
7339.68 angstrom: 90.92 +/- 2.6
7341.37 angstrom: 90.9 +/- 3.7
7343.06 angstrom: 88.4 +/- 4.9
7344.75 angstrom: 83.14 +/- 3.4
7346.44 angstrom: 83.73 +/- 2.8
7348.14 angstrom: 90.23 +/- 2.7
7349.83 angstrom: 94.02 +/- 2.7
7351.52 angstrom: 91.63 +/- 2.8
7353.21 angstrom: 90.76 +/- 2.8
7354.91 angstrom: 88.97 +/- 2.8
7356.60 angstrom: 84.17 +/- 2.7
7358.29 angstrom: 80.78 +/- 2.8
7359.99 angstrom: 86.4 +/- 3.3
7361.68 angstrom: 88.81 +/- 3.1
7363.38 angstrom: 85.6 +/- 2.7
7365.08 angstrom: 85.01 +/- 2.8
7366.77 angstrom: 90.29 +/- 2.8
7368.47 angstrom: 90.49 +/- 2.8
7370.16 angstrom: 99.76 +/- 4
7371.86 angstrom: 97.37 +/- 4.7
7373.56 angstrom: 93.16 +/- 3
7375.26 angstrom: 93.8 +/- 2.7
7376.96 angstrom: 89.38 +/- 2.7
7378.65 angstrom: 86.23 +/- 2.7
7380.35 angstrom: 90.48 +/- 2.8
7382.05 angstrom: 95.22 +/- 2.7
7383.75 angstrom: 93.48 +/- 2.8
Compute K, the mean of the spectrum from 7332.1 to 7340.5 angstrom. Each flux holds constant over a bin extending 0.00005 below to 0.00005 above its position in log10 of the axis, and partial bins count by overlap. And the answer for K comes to 90.2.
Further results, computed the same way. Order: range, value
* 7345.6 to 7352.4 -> 89.9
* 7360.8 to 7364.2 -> 87.2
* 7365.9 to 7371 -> 93.6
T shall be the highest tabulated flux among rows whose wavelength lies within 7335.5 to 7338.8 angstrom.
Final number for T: 94.85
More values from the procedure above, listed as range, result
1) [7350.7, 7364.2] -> 91.63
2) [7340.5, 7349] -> 90.9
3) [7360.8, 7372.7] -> 99.76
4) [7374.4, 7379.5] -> 93.8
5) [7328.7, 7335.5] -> 89.7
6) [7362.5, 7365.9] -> 85.6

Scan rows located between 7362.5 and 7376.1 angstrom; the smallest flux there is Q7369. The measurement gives 85.01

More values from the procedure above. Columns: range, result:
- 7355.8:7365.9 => 80.78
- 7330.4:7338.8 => 86.12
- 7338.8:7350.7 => 83.14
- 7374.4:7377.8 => 89.38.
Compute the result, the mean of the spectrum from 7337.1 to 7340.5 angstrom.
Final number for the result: 92.8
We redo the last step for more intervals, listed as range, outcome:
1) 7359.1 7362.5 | 87.5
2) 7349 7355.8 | 91.3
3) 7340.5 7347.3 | 86.5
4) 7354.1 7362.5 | 85.9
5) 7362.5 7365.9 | 85.1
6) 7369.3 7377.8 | 94.7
